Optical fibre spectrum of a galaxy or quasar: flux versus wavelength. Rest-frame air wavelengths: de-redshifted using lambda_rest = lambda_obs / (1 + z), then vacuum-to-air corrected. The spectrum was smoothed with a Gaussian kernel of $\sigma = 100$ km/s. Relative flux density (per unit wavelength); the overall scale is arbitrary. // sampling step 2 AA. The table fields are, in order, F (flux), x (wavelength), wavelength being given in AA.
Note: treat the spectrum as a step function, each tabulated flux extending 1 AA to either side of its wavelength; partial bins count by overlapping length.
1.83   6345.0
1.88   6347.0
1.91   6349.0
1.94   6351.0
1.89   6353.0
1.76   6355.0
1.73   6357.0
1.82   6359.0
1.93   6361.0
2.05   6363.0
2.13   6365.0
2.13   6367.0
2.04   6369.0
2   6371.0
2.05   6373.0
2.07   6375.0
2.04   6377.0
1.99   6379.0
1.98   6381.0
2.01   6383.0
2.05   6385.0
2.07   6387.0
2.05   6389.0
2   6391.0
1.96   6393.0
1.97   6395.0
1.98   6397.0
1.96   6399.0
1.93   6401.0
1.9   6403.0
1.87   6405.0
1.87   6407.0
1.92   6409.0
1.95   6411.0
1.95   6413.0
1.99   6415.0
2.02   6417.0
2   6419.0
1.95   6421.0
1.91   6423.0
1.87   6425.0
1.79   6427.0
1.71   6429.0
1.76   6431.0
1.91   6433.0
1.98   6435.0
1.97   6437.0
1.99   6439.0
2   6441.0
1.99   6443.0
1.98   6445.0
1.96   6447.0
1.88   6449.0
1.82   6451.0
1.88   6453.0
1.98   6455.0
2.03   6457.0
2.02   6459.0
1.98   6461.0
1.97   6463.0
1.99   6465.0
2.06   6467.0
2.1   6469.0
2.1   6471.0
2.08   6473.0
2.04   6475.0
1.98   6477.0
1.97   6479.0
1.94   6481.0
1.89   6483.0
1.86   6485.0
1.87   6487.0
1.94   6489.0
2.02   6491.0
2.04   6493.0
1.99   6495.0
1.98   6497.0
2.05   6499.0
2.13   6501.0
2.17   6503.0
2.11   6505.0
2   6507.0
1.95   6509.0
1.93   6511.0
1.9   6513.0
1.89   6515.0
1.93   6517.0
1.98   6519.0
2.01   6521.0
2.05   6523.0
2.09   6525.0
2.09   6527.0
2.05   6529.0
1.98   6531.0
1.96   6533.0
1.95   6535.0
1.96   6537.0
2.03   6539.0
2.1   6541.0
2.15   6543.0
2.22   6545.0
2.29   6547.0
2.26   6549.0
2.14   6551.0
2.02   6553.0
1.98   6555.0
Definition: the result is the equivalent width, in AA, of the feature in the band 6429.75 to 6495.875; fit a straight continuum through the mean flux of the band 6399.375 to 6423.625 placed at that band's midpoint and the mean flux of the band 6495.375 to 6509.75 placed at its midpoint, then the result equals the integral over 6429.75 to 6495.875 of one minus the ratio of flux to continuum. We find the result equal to 1.2 AA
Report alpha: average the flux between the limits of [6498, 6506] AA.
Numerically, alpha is 2.11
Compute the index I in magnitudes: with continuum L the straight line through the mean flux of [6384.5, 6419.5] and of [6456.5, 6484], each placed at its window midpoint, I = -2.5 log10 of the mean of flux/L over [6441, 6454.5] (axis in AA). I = 0.038 mag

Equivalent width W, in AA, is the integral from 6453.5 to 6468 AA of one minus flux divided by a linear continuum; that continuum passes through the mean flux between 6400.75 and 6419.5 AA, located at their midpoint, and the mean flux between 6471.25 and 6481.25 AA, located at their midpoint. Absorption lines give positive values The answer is 0.0 AA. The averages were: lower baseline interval 1.94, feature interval 2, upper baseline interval 2.01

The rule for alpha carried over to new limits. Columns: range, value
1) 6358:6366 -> 1.98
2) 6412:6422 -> 1.98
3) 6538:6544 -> 2.09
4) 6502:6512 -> 2.03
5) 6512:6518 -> 1.91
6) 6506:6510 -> 1.98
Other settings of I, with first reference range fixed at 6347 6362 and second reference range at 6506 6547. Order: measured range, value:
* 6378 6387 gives -0.074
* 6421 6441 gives 0.024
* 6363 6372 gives -0.113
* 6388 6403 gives -0.044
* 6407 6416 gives -0.019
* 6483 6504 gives -0.007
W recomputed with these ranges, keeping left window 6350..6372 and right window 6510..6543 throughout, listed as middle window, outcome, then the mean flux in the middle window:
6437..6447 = -0.06 AA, 1.99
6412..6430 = 0.51 AA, 1.91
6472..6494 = 0.21 AA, 1.97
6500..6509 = -0.42 AA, 2.09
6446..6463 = 0.27 AA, 1.95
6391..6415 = 0.27 AA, 1.94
